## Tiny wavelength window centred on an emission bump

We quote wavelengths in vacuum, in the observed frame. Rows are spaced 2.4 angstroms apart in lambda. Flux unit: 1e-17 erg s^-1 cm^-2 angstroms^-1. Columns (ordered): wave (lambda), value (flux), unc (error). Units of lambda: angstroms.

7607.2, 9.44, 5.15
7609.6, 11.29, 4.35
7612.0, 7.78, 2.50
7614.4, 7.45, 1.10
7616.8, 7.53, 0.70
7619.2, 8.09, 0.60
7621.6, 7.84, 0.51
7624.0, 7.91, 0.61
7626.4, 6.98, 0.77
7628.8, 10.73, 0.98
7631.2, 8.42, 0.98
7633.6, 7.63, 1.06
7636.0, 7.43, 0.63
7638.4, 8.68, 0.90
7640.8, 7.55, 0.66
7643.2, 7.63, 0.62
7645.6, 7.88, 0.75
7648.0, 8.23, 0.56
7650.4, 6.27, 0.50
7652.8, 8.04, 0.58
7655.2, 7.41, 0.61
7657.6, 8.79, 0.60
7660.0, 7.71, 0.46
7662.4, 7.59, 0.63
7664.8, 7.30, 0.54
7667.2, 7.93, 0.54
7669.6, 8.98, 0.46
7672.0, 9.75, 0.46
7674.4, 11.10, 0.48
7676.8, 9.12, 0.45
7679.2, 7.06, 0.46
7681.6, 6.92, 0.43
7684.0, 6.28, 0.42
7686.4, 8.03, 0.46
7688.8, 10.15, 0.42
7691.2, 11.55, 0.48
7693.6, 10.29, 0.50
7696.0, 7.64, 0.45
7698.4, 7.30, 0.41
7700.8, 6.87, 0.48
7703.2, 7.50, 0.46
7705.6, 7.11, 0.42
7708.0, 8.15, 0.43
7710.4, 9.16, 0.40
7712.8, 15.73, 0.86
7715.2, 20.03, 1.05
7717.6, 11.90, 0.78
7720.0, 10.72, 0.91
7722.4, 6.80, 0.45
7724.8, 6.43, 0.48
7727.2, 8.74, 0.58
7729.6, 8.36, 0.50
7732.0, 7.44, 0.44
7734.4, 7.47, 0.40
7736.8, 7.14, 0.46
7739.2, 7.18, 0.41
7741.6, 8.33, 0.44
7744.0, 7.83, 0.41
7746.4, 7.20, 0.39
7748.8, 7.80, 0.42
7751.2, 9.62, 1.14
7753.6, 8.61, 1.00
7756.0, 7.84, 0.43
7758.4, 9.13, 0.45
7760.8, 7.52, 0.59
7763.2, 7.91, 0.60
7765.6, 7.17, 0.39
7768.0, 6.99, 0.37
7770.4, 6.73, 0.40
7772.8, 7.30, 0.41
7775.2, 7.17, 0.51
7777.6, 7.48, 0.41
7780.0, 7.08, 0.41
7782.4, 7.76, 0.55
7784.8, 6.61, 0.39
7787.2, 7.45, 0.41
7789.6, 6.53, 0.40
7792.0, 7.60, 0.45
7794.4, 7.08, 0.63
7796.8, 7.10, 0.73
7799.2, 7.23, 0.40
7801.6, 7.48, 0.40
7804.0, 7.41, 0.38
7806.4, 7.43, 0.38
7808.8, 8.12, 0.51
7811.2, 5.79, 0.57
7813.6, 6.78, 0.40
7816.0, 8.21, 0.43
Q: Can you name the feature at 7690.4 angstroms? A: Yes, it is H-alpha 6563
